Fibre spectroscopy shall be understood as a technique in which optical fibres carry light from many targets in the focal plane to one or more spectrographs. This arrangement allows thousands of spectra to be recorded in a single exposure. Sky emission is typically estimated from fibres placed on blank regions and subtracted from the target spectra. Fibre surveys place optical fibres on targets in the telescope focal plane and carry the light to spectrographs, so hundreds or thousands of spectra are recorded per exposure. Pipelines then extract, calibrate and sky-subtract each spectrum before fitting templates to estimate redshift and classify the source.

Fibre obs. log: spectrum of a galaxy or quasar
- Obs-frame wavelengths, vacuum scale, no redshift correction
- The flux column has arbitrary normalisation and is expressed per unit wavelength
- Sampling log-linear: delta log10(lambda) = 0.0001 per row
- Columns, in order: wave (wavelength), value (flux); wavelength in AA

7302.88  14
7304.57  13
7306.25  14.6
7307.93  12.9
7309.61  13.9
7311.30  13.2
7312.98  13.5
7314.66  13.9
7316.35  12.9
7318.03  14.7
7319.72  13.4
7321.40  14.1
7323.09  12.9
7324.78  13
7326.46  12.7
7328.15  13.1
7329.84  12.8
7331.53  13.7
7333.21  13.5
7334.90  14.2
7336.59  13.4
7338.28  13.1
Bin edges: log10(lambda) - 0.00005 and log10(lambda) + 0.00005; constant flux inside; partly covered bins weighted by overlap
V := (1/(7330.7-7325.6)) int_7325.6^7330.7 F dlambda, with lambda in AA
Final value 12.9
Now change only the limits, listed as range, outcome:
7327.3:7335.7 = 13.5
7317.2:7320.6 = 14.1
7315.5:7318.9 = 13.8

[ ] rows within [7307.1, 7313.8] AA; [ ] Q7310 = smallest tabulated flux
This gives 12.9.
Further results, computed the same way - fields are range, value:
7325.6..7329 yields 12.7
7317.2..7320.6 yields 13.4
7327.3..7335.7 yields 12.8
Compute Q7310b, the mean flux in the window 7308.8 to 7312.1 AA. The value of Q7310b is 13.5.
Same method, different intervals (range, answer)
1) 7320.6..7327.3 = 13.2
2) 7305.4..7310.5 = 13.8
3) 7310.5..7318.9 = 13.6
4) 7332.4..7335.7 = 13.8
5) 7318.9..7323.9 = 13.5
